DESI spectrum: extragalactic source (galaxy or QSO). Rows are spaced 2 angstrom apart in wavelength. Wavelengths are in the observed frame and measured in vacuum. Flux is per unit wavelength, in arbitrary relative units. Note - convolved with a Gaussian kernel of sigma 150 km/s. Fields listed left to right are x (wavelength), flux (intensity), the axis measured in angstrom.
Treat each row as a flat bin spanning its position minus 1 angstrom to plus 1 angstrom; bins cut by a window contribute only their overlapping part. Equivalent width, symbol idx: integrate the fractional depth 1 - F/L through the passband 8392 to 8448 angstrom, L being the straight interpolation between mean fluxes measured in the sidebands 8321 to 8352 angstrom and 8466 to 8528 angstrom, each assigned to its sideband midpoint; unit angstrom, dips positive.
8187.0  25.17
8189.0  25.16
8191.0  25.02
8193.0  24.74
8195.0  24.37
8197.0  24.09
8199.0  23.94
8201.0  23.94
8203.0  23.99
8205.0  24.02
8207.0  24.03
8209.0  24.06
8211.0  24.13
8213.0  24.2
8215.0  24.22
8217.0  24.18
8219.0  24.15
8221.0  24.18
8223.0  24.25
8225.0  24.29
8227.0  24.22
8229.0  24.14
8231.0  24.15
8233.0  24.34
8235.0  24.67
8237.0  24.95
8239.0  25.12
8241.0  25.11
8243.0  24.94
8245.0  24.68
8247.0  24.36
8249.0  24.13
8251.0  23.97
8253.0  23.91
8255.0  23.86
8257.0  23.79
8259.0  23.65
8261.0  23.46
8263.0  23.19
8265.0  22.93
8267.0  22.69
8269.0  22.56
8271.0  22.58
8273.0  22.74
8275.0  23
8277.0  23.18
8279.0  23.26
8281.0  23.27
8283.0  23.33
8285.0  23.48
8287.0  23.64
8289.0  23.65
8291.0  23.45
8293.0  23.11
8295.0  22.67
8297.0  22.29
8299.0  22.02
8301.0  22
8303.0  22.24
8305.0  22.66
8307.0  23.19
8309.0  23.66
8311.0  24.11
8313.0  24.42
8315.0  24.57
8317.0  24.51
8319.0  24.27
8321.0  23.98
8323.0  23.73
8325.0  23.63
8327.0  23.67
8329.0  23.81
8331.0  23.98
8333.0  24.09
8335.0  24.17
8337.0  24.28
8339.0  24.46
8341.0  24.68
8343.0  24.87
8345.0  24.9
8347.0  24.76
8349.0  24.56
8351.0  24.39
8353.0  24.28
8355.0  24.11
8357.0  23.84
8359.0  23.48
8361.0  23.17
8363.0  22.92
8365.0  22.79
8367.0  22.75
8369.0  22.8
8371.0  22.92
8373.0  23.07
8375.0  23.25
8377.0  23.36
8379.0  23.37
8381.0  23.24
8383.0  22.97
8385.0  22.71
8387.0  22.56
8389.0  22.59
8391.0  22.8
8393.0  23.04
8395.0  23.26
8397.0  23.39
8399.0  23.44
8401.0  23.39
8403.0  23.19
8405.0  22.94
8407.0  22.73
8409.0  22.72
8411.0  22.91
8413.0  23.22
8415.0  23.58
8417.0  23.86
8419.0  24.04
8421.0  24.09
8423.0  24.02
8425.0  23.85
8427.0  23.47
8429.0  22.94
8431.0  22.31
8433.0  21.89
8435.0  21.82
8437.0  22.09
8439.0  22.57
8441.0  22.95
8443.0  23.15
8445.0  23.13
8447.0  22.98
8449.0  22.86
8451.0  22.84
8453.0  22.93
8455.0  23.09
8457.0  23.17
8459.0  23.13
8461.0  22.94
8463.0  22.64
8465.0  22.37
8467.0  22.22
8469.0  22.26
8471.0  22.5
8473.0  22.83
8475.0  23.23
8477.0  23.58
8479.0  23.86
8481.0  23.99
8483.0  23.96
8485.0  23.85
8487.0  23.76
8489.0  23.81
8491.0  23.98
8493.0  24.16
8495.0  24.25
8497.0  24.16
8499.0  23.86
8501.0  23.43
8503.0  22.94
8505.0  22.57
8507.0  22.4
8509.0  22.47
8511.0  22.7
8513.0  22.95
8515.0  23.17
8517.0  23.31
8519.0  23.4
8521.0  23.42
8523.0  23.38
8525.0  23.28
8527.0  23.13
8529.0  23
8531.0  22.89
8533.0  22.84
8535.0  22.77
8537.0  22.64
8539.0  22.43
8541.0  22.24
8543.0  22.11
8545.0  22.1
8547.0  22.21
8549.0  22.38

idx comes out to 1.6 angstrom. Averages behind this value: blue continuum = 24.3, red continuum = 23.3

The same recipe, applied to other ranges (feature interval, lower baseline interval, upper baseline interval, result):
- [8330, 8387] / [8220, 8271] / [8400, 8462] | -0.6 angstrom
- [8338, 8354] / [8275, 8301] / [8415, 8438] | -1.0 angstrom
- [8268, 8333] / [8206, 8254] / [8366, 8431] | 1.4 angstrom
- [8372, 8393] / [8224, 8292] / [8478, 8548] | 0.4 angstrom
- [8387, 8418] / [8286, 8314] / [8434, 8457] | -0.3 angstrom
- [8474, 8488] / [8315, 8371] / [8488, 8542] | -0.3 angstrom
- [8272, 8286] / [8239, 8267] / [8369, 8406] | 0.4 angstrom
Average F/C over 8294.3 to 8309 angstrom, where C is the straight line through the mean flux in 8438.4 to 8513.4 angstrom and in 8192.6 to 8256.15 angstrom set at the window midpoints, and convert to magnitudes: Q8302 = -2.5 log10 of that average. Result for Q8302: 0.07 mag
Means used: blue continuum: 24.3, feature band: 22.5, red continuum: 23.2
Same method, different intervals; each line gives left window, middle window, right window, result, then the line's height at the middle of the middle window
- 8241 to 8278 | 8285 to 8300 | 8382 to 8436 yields 0.022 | 23.5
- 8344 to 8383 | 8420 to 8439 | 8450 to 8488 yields 0.017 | 23.3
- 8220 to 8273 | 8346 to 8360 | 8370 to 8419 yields -0.038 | 23.4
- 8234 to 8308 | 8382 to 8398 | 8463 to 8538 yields 0.019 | 23.3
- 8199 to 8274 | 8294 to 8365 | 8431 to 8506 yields -0.006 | 23.6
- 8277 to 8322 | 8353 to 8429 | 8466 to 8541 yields 0.002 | 23.3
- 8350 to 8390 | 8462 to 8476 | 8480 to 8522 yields 0.039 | 23.4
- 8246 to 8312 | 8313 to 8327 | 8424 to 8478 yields -0.045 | 23.1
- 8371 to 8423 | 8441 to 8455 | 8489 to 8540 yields 0.010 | 23.2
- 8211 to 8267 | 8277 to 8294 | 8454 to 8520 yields 0.028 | 24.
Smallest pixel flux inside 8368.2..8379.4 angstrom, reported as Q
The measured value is 22.8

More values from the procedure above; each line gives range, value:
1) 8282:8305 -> 22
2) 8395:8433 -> 21.89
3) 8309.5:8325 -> 23.63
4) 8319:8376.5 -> 22.75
